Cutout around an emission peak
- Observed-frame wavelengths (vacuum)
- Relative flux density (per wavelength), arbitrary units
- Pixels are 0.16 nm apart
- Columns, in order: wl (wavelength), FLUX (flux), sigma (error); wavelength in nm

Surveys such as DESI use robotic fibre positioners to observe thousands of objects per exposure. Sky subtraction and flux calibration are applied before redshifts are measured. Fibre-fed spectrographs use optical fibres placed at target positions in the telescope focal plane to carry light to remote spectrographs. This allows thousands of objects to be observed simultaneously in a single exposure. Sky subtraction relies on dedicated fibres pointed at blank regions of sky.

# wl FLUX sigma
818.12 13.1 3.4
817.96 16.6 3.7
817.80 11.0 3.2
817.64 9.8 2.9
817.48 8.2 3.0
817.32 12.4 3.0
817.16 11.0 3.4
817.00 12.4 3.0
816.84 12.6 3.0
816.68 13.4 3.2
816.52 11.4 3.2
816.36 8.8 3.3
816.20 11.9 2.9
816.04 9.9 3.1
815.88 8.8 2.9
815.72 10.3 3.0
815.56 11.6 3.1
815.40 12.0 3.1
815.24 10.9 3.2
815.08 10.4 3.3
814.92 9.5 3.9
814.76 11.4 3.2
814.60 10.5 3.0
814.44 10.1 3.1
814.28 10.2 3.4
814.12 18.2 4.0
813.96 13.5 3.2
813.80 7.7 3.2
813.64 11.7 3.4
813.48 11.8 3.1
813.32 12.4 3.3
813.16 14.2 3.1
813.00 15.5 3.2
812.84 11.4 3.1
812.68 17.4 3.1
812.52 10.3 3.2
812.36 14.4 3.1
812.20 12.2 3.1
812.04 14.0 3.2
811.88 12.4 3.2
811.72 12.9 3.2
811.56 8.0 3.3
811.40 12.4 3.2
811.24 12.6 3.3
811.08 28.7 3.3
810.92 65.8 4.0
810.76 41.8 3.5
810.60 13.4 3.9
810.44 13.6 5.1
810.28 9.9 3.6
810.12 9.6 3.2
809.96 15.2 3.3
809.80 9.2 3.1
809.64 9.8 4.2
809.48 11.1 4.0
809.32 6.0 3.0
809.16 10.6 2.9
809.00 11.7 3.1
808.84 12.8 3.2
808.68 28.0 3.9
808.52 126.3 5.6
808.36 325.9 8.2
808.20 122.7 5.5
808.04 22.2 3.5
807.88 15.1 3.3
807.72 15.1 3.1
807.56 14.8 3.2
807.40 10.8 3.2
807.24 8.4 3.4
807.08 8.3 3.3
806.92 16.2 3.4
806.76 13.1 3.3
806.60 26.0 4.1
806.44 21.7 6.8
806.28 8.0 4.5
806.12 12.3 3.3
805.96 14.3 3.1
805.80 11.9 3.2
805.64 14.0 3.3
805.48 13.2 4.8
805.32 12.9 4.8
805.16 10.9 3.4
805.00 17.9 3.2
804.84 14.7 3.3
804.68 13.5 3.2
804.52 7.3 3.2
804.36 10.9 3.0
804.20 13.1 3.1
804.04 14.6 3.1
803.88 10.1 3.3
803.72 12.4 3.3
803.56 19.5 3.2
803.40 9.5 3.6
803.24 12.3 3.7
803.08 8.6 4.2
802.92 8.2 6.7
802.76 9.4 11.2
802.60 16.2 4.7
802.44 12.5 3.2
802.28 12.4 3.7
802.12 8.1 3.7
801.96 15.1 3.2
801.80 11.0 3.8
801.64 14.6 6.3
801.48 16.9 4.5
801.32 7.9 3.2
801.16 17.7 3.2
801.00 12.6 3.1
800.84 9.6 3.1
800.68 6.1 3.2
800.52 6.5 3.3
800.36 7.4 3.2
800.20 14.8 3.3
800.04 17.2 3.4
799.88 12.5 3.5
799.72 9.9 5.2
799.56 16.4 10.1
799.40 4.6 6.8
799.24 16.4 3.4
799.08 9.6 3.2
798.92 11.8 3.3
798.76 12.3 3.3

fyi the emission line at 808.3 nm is Halpha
